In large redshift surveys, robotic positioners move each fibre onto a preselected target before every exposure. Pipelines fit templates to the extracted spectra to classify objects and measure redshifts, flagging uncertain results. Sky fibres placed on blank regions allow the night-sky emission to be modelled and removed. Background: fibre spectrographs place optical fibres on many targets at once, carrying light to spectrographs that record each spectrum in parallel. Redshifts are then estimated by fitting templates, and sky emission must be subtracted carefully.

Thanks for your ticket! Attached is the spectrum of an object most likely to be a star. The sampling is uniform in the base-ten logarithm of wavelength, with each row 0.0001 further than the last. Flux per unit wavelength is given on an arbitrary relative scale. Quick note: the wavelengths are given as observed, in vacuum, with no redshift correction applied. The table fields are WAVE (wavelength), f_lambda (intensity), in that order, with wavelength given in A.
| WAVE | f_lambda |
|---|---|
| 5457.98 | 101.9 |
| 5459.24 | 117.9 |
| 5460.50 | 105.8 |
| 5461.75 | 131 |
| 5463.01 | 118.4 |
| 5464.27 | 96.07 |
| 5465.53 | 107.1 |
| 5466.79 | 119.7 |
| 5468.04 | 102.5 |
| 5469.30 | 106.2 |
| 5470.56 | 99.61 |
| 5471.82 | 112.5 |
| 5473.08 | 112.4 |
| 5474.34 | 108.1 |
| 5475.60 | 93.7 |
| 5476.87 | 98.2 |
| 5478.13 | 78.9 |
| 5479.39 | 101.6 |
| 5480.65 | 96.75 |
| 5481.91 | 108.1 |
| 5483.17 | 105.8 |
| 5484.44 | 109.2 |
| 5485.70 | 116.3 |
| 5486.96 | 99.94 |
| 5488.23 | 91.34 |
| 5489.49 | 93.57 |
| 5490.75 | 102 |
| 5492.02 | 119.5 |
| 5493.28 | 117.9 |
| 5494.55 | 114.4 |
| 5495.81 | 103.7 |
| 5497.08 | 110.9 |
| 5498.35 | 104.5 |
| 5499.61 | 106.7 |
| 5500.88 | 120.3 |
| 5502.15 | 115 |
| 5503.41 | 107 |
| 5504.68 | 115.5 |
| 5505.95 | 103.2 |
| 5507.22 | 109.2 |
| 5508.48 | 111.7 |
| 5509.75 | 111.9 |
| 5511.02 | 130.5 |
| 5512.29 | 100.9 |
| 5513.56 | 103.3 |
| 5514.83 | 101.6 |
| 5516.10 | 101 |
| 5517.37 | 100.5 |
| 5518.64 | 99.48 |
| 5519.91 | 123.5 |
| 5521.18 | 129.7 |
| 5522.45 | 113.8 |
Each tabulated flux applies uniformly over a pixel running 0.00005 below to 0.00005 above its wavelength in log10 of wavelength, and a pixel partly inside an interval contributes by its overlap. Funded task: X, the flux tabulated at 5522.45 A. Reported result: 113.8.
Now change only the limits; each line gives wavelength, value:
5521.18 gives 129.7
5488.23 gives 91.34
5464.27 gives 96.07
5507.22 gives 109.2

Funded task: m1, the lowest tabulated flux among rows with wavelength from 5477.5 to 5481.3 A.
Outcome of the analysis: 78.9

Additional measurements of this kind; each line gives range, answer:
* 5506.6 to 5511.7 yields 109.2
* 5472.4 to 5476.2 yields 93.7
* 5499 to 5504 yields 106.7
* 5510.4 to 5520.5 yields 99.48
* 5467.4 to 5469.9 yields 102.5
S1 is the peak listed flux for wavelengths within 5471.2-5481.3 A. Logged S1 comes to 112.5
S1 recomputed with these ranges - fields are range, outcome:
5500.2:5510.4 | 120.3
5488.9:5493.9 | 119.5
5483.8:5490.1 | 116.3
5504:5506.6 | 115.5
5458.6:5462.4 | 131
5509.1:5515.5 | 130.5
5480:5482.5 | 108.1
